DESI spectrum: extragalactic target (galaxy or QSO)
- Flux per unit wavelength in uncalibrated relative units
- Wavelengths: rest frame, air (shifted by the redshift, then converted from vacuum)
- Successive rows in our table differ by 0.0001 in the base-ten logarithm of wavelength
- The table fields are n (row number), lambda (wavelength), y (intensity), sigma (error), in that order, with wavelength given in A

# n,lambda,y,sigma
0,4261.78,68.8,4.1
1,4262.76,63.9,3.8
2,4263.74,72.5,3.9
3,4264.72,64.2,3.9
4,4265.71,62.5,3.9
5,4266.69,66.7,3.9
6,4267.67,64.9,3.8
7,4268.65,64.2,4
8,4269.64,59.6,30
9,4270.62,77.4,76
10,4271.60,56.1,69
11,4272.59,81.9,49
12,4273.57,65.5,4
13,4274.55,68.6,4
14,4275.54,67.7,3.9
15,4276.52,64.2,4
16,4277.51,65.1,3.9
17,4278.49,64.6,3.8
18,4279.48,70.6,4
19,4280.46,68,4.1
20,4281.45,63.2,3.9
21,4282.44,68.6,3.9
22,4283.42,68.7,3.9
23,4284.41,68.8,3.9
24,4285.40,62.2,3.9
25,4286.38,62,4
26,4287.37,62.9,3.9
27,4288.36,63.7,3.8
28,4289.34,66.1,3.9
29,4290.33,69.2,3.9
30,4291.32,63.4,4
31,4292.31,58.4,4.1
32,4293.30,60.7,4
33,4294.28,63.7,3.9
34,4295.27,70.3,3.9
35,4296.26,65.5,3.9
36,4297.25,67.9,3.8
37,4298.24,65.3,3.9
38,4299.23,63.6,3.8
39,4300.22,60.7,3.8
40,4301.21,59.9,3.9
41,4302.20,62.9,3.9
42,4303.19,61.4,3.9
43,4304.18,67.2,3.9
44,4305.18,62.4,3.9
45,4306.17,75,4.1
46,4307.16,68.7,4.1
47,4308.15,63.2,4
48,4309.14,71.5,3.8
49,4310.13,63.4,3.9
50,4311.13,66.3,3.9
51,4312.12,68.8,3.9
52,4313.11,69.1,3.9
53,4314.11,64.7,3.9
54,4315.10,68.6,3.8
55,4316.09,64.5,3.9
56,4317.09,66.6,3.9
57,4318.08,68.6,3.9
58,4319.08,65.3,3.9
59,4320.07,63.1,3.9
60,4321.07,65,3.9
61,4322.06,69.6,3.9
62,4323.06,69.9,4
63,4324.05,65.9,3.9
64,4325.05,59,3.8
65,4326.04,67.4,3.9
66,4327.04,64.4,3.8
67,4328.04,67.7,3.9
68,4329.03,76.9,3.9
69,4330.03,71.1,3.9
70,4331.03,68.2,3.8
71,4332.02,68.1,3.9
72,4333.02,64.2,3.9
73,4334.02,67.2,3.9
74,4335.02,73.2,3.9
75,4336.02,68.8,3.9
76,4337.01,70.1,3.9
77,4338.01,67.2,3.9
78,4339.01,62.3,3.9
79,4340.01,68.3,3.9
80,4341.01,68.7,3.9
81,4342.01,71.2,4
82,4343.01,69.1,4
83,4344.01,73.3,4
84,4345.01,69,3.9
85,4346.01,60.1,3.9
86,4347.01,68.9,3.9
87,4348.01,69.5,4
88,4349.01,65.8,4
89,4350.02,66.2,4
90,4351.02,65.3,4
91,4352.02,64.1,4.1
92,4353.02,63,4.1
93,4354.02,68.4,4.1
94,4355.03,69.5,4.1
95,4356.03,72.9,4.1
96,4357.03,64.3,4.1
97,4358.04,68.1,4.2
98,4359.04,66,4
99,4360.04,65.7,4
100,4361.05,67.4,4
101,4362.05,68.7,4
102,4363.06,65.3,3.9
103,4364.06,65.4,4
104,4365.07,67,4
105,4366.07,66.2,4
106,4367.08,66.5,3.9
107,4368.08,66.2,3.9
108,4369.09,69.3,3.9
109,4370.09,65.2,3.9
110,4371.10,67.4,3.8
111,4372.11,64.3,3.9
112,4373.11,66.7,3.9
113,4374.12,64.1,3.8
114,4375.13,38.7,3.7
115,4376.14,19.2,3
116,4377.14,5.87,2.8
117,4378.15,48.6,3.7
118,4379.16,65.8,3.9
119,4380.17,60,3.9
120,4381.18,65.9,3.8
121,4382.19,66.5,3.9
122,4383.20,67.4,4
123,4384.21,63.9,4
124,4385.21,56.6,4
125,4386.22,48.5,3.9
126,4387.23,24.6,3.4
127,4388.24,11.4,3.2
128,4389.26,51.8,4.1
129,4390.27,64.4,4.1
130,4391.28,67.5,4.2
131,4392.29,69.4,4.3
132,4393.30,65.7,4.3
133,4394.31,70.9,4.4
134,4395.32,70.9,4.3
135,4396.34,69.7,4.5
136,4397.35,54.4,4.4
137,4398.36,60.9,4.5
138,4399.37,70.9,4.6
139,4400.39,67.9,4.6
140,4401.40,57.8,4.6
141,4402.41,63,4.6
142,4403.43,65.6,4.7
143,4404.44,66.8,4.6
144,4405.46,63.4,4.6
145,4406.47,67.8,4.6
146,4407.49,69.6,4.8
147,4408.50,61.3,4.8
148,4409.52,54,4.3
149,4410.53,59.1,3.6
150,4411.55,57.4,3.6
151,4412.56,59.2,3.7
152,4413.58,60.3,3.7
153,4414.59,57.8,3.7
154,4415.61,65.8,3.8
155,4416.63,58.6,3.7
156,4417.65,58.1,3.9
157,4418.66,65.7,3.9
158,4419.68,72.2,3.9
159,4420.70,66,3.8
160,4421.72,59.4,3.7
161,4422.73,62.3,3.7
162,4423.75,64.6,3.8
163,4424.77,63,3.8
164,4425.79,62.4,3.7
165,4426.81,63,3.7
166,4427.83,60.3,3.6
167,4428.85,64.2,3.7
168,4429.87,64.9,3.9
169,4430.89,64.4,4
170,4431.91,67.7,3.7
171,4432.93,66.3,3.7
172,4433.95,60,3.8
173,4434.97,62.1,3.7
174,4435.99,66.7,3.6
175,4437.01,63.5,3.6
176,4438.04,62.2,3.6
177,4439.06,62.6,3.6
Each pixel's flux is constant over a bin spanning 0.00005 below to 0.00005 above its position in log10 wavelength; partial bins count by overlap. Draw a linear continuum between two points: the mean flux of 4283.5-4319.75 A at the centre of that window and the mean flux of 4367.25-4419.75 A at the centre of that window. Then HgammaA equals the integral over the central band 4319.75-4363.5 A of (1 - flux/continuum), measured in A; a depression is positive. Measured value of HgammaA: -3.39 A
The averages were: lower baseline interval 65.4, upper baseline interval 59.1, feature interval 67.5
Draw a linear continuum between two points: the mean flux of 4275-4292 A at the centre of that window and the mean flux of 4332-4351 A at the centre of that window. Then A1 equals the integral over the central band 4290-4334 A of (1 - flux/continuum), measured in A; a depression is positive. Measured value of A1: 0.5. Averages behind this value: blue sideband 65.7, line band 66.1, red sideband 67.9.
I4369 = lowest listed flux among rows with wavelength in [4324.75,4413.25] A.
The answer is 5.87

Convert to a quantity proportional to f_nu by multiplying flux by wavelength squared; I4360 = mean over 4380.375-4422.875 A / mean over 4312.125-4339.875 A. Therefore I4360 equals 0.9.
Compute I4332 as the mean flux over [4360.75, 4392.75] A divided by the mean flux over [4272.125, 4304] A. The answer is 0.87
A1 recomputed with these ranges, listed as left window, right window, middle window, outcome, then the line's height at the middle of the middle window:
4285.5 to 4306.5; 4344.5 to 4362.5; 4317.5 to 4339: -0.60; 65.7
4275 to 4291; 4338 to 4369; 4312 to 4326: 0.05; 66.5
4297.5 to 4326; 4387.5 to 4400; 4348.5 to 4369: -1.37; 62.5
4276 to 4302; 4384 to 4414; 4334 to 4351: -1.55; 62.4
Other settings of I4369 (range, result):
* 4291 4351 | 58.4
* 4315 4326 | 59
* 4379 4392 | 11.4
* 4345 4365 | 60.1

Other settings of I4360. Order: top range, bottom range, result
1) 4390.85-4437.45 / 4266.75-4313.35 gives 1.03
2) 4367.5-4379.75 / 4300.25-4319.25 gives 0.83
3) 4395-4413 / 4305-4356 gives 0.97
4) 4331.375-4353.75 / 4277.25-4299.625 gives 1.06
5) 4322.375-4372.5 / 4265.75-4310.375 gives 1.05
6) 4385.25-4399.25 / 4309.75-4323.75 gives 0.88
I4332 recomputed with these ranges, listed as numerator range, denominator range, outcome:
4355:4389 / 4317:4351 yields 0.86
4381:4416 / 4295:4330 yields 0.91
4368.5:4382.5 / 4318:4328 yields 0.83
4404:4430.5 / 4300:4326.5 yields 0.95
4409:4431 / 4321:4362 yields 0.92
